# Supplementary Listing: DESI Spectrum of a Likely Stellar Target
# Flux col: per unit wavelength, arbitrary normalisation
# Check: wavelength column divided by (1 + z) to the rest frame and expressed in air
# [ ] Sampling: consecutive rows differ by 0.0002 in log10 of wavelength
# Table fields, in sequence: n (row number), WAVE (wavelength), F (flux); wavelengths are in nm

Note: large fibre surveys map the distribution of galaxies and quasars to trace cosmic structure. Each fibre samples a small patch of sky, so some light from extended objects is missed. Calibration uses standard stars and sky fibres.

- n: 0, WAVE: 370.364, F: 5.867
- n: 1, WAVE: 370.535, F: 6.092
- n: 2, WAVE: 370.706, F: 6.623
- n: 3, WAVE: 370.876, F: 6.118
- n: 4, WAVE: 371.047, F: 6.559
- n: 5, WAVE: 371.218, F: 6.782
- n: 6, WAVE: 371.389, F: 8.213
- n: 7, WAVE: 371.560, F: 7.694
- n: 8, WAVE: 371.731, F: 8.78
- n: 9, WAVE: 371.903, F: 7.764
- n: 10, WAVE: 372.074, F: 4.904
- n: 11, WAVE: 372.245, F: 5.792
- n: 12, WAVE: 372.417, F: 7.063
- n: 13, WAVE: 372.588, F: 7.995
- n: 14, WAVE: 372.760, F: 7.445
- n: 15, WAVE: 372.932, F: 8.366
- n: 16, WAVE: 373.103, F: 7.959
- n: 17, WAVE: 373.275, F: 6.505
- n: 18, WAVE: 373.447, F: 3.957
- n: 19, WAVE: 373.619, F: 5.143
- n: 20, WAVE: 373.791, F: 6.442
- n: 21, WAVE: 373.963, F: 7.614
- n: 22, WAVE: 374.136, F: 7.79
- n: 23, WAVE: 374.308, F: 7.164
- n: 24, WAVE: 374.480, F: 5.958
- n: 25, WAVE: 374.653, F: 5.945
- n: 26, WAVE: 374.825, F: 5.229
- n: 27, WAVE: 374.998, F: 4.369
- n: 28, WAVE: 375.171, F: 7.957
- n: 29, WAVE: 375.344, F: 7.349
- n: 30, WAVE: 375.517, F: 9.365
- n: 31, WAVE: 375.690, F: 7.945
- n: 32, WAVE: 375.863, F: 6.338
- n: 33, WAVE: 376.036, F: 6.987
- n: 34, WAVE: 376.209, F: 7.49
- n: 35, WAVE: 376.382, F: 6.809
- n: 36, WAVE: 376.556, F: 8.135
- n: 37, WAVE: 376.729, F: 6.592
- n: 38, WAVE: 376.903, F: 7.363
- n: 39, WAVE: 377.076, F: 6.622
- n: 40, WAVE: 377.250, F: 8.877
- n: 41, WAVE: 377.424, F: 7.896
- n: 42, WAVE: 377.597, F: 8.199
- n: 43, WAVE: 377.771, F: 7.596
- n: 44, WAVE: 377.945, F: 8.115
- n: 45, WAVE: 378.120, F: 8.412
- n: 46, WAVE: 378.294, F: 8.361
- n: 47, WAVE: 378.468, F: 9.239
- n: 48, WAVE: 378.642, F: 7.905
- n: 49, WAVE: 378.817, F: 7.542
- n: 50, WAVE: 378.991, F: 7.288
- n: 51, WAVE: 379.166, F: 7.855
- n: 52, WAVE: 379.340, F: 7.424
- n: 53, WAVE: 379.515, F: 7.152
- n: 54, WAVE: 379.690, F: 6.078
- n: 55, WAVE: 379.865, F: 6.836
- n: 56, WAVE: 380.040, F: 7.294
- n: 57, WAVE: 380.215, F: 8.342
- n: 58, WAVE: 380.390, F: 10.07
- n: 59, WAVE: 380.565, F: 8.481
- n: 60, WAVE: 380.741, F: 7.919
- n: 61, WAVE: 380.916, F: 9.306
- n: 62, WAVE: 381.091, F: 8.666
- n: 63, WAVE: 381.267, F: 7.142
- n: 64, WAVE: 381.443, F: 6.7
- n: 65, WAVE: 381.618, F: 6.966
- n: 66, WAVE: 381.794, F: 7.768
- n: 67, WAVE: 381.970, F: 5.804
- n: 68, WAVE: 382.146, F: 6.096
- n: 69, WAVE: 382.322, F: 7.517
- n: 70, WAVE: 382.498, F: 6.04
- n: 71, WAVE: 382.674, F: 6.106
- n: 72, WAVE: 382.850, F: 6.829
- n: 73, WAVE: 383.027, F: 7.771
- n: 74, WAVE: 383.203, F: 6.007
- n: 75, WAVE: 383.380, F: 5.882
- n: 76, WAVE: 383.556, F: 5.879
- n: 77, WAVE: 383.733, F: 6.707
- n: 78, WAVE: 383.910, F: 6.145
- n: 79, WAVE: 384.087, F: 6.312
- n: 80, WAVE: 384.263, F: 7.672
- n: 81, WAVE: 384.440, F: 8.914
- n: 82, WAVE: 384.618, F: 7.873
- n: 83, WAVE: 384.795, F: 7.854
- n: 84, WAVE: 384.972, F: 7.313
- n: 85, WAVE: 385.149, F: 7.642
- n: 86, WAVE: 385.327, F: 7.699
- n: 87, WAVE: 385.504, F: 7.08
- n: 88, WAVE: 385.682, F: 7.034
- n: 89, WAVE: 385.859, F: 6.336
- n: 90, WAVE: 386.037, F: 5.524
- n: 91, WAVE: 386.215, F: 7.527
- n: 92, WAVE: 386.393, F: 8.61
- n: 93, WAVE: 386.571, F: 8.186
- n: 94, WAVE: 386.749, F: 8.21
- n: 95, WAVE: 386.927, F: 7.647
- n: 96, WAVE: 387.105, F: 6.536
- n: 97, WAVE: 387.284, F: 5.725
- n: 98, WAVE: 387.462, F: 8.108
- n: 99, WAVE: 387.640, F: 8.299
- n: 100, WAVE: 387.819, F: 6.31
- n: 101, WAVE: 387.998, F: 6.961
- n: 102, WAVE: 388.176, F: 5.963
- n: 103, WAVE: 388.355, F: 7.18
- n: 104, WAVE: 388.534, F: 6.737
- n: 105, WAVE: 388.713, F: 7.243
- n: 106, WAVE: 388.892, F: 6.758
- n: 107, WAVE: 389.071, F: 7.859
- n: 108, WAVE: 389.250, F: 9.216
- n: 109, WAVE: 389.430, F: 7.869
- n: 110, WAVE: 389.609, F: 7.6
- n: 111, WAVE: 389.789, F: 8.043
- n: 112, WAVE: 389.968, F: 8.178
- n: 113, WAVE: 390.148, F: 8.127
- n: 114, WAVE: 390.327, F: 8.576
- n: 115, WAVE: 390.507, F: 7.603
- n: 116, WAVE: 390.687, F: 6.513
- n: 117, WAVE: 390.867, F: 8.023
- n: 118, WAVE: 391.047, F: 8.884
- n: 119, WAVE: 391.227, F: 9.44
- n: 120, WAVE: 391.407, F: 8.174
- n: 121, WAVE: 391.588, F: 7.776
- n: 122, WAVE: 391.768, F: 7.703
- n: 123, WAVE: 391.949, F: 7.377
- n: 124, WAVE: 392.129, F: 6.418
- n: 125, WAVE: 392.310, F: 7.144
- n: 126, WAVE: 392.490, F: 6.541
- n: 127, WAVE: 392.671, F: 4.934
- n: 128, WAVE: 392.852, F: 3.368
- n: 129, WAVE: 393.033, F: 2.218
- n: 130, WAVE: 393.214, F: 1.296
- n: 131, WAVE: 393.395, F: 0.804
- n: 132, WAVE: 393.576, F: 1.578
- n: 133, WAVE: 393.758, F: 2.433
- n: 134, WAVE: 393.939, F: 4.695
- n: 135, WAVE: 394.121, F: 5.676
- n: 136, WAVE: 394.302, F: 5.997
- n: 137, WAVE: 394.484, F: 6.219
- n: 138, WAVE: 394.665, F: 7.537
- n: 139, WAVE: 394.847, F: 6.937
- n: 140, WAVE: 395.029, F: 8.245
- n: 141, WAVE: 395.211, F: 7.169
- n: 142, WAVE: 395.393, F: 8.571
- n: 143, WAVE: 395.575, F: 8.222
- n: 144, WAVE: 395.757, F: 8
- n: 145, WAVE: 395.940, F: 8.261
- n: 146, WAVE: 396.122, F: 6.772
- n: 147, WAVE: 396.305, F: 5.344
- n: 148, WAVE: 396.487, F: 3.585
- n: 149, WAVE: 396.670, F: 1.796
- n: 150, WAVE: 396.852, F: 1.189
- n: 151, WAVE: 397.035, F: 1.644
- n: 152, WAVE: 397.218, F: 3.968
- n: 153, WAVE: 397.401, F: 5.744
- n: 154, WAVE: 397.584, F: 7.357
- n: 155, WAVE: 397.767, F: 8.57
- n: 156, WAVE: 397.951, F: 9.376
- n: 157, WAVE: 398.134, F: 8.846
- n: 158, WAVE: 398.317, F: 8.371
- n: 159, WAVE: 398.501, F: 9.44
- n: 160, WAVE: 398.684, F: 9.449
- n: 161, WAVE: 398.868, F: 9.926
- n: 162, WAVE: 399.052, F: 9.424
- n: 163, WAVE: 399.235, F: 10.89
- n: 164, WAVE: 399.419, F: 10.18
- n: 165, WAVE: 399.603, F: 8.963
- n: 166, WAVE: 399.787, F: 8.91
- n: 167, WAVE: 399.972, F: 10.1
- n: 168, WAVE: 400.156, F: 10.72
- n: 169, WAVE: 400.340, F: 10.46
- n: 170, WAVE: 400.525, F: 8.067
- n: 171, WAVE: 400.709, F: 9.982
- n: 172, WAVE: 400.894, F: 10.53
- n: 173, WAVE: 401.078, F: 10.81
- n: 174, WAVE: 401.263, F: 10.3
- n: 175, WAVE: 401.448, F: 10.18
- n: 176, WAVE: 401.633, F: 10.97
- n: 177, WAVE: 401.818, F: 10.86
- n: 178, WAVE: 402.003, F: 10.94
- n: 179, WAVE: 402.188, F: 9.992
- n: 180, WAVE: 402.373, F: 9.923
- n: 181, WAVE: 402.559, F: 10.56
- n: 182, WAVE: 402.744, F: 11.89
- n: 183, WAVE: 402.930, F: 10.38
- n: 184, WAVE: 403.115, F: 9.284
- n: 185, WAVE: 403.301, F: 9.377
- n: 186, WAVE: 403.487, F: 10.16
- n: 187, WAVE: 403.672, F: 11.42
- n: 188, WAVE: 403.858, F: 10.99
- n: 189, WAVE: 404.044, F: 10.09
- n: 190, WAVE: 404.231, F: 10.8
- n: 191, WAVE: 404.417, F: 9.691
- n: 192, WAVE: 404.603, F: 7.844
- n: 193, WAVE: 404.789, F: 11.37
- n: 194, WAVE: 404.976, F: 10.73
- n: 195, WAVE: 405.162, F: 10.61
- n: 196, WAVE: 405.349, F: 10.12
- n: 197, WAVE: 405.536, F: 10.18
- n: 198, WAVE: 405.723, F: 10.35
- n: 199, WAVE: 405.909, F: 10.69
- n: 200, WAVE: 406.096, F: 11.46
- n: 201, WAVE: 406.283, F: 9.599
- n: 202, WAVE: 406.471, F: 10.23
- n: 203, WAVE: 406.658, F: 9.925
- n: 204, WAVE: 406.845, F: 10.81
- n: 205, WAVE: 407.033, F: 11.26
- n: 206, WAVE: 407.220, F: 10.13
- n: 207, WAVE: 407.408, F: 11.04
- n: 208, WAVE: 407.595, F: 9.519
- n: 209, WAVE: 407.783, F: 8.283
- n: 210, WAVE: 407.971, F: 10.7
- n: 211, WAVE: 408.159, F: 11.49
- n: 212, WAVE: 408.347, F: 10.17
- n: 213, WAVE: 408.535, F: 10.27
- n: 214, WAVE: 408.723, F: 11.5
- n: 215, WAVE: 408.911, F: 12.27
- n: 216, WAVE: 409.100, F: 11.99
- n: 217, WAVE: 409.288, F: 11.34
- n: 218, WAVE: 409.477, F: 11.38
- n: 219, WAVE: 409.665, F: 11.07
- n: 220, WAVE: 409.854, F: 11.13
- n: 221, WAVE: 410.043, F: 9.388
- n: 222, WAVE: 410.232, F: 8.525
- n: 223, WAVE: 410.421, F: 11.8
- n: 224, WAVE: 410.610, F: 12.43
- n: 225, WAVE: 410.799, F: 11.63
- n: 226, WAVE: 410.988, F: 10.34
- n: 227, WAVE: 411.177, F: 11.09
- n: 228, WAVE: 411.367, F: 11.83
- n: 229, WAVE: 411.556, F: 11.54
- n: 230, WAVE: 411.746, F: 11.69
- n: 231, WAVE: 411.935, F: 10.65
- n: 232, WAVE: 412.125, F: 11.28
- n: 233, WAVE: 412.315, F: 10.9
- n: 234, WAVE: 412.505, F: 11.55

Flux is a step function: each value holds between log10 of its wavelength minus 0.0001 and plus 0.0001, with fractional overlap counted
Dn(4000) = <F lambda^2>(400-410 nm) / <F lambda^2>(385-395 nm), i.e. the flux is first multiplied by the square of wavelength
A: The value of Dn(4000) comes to 1.7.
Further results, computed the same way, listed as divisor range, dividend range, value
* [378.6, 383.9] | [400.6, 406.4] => 1.61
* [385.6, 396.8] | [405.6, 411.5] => 1.78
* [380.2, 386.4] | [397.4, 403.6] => 1.48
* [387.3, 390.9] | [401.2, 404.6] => 1.48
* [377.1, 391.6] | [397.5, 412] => 1.53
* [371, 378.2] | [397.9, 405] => 1.62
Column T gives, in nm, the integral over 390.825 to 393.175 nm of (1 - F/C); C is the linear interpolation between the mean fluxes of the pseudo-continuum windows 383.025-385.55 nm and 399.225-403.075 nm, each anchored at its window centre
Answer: 0.519 nm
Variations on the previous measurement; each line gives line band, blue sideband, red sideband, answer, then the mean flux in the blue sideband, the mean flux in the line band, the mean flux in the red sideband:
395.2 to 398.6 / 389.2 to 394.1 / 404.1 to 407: 0.601 nm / 6.27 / 6.42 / 10.3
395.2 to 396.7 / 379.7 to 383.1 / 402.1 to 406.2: 0.440 nm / 7.42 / 6.56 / 10.4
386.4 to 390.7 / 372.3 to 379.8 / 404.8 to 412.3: 0.546 nm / 7.25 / 7.52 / 10.8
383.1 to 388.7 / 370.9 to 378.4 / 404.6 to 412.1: 0.844 nm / 7.16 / 7.1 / 10.8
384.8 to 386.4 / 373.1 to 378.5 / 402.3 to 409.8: 0.210 nm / 7.15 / 7.16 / 10.5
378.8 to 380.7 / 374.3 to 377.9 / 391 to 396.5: -0.205 nm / 7.17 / 7.68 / 6.05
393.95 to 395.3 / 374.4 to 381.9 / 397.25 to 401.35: 0.336 nm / 7.53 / 6.7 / 9.3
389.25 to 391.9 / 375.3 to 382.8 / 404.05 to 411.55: 0.223 nm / 7.58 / 8.06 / 10.6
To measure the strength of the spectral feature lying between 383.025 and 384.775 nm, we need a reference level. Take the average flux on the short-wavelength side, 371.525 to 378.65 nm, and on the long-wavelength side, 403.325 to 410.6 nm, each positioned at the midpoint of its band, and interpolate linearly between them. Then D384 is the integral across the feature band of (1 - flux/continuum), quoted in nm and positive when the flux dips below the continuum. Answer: 0.26 nm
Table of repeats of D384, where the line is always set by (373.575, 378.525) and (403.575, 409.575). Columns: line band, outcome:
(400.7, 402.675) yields -0.09 nm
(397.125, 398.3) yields 0.28 nm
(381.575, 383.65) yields 0.38 nm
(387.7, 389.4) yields 0.29 nm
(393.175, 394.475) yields 0.81 nm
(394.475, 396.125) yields 0.29 nm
